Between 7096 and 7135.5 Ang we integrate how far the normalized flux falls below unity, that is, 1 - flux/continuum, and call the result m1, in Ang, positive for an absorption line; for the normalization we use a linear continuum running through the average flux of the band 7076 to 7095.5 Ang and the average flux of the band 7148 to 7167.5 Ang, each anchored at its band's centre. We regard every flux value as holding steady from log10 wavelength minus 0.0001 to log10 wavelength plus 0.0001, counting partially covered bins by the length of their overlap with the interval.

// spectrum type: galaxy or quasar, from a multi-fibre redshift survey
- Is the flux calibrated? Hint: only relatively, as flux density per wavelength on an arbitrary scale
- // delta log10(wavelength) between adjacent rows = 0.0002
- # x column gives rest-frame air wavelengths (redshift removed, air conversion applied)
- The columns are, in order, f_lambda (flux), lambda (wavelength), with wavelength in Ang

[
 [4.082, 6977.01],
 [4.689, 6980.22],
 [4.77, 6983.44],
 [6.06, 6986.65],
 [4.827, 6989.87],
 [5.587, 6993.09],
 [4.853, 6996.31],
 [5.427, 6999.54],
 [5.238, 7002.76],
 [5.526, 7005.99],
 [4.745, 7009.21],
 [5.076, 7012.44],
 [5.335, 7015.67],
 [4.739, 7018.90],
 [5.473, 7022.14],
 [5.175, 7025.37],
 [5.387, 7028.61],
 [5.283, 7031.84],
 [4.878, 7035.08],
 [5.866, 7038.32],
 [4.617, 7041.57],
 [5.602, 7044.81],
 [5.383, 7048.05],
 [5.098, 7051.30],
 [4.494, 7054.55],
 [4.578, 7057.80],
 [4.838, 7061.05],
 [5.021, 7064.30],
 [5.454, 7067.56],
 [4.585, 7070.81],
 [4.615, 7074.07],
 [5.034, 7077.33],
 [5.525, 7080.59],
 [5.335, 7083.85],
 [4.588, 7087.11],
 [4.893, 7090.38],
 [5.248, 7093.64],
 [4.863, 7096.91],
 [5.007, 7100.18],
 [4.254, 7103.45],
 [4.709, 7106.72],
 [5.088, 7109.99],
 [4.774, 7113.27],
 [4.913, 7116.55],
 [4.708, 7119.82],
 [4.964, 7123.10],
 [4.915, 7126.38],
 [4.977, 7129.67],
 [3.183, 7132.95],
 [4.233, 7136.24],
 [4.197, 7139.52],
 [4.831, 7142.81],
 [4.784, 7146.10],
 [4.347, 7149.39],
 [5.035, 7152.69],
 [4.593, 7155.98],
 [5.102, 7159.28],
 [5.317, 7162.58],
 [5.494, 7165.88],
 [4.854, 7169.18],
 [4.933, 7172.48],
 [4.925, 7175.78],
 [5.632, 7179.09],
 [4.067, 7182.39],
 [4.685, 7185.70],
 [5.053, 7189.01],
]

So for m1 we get 2.9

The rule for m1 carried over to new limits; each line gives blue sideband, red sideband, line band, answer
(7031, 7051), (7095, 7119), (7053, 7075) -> 1.27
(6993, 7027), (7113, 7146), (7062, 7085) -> -1.01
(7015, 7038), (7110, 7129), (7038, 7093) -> 0.64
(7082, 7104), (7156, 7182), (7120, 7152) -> 3.18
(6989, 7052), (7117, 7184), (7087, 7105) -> 0.43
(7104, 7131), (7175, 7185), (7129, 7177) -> 1.38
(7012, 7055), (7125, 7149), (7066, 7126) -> -2.35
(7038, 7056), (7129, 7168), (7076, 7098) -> -0.56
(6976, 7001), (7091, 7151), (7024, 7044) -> -1.19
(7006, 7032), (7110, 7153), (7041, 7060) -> 0.14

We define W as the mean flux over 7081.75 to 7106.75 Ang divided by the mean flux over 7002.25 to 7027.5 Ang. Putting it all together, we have 0.95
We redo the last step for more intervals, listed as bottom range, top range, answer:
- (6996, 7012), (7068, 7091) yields 0.96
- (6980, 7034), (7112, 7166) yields 0.91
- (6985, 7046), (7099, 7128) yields 0.92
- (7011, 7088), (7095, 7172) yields 0.93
